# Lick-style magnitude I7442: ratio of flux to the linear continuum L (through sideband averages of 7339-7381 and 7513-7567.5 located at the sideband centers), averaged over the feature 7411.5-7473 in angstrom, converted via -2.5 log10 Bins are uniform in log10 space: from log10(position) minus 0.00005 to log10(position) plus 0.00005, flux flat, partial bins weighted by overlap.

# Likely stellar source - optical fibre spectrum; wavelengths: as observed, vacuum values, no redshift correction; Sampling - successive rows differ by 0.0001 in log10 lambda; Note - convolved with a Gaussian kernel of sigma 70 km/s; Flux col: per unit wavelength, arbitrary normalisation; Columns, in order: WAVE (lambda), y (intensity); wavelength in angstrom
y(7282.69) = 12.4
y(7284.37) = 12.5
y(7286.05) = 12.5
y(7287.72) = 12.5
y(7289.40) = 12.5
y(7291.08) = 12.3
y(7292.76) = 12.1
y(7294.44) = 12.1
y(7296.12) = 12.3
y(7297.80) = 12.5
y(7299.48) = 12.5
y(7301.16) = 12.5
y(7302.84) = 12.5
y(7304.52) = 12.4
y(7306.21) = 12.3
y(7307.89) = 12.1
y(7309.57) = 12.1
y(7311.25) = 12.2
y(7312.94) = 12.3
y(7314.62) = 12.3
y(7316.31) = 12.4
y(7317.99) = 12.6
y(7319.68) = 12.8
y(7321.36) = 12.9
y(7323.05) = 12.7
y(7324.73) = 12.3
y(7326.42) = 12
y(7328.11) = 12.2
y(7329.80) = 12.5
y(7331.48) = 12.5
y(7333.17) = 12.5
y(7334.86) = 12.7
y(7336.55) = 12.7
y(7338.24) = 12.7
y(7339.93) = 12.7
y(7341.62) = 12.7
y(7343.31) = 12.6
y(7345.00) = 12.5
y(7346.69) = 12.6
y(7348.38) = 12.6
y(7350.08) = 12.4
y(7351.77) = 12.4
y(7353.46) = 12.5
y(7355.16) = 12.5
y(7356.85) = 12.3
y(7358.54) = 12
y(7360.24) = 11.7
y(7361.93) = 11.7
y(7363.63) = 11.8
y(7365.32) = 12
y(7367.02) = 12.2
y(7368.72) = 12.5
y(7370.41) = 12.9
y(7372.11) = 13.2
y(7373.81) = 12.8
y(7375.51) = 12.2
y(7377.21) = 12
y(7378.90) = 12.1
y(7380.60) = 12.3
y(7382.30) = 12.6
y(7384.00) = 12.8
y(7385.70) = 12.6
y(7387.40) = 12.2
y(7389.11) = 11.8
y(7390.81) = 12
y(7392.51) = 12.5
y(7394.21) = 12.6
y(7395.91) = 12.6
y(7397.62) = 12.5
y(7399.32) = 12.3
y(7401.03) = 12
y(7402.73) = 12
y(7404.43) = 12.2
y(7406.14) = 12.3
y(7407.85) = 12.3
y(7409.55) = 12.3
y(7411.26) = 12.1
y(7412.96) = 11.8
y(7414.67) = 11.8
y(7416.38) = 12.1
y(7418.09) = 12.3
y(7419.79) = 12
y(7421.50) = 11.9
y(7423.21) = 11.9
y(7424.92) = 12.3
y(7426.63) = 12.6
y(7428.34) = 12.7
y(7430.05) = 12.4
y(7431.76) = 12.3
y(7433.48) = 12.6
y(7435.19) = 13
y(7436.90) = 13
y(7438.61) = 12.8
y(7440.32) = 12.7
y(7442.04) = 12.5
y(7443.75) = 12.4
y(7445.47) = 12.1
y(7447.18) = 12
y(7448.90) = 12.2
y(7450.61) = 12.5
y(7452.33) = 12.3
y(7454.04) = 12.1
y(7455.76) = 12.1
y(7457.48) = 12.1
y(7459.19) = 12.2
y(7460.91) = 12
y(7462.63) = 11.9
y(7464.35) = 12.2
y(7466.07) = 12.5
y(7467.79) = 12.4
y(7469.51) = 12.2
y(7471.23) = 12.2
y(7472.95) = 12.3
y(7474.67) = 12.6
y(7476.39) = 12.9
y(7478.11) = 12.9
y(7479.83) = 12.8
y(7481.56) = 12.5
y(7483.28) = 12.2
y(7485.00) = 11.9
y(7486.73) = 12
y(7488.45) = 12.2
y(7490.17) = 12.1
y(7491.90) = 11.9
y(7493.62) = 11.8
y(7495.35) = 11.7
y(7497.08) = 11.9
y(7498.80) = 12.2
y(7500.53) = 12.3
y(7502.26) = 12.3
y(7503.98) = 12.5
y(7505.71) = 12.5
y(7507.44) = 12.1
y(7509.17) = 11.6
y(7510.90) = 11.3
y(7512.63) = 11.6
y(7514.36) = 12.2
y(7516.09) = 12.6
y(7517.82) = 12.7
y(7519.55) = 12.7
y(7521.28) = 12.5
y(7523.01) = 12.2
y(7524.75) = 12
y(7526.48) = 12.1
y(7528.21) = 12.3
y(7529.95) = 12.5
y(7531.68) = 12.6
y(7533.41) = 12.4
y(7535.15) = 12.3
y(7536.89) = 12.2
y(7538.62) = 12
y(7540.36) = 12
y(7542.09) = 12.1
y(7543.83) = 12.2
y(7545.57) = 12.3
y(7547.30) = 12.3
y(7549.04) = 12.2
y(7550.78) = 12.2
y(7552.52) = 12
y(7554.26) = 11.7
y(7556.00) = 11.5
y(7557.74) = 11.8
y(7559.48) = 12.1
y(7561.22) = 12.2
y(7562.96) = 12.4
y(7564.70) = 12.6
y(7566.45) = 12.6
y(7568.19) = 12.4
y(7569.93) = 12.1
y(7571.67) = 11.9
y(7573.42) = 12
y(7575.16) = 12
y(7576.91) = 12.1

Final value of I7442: 0.00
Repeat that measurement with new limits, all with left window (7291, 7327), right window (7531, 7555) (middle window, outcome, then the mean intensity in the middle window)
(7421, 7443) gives -0.022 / 12.5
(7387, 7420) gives 0.010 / 12.2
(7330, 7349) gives -0.023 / 12.6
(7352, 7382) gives 0.004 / 12.3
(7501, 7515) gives 0.017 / 12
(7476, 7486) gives -0.024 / 12.5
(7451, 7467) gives 0.008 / 12.2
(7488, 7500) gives 0.022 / 12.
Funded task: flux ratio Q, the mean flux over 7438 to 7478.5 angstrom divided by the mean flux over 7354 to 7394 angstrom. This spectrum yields 1.00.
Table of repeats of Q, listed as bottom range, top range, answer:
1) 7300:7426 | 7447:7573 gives 0.99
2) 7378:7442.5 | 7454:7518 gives 0.99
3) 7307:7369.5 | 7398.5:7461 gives 0.99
